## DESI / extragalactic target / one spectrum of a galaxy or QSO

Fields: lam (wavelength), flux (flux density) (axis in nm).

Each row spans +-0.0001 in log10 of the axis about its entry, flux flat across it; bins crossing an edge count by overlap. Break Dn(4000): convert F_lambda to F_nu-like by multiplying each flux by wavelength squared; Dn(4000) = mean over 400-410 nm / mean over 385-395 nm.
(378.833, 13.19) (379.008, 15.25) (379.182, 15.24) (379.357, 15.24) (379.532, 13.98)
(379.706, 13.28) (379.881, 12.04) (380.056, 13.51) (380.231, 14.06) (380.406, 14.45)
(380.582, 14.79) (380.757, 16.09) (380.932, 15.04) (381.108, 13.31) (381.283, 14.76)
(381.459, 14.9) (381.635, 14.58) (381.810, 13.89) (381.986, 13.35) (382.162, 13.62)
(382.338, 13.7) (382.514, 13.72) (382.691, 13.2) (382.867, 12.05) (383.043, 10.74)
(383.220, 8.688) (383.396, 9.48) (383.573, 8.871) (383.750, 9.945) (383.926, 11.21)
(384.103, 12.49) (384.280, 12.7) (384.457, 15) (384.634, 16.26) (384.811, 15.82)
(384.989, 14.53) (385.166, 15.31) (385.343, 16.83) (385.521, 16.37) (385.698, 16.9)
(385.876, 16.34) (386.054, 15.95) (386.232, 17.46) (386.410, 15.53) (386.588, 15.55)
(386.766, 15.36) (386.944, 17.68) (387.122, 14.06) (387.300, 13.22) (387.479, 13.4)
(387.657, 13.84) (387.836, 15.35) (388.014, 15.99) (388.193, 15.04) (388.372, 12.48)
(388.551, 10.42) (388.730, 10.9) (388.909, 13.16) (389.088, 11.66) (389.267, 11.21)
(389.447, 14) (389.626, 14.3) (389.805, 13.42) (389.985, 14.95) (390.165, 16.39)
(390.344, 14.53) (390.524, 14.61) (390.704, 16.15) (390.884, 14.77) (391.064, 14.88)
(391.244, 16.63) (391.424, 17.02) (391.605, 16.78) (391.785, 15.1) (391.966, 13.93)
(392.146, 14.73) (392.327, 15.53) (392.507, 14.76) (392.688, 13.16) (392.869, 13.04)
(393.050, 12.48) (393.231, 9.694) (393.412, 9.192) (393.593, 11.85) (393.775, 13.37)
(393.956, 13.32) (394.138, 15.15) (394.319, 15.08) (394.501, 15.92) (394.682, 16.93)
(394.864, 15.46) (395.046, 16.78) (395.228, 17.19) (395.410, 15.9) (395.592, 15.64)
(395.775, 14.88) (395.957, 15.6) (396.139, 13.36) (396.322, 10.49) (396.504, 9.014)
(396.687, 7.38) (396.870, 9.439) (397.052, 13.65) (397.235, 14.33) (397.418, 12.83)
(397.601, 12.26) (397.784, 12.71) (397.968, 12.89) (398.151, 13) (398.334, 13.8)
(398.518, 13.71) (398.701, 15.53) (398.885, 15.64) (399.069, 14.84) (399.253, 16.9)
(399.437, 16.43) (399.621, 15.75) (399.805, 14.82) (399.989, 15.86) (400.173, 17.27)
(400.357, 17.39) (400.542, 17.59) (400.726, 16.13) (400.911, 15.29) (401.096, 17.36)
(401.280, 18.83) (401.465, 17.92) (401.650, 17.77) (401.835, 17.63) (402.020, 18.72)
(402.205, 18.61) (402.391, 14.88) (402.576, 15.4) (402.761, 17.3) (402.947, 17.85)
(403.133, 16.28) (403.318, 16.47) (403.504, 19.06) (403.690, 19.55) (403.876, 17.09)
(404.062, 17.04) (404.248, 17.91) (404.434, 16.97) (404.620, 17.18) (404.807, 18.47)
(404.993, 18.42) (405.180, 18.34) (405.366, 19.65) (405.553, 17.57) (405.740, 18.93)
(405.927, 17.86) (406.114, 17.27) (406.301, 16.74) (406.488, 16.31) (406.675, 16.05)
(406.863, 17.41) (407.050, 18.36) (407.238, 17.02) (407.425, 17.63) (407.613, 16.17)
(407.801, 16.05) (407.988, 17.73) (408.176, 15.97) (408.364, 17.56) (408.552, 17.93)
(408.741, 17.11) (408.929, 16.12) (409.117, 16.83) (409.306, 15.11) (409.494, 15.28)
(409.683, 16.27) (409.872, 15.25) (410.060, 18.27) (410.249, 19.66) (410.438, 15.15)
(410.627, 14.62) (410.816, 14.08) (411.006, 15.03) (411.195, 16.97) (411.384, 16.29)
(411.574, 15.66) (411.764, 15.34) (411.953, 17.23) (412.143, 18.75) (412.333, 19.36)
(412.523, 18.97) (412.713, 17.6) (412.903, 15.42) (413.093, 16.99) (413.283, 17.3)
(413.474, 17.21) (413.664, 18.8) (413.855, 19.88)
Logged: 1.3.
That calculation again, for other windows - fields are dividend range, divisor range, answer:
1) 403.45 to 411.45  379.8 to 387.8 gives 1.37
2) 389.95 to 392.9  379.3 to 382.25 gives 1.13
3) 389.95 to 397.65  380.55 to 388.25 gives 1.04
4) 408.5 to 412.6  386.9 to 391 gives 1.32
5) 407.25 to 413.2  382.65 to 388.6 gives 1.35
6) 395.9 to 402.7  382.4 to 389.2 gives 1.16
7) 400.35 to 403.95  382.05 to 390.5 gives 1.36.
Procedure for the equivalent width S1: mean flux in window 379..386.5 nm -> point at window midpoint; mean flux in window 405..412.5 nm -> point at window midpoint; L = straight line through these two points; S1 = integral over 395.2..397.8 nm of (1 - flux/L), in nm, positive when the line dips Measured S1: 0.44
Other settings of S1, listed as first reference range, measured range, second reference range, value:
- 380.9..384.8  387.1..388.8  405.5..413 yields 0.01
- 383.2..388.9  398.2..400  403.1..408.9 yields 0.12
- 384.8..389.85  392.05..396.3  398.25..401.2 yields 0.29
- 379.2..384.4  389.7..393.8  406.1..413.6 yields 0.04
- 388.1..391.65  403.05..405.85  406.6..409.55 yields -0.29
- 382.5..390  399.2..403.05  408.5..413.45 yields -0.36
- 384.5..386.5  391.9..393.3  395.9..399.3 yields 0.08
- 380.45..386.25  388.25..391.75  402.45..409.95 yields 0.16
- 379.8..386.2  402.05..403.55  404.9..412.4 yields -0.07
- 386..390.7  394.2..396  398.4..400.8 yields -0.08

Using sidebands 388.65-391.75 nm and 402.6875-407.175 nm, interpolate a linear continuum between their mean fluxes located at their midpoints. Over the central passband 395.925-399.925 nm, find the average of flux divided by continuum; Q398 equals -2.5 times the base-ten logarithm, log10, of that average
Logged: 0.206 mag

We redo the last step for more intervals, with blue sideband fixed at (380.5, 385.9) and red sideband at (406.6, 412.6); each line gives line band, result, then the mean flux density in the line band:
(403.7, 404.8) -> -0.09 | 17.5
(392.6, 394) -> 0.23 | 12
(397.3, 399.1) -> 0.13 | 13.7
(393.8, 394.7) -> -0.01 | 15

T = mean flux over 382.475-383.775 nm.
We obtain 10.8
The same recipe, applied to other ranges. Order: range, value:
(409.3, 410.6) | 16.4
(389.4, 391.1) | 14.8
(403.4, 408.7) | 17.6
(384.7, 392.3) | 14.8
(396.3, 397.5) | 11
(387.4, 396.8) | 14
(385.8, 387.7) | 15.3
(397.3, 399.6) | 14.3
